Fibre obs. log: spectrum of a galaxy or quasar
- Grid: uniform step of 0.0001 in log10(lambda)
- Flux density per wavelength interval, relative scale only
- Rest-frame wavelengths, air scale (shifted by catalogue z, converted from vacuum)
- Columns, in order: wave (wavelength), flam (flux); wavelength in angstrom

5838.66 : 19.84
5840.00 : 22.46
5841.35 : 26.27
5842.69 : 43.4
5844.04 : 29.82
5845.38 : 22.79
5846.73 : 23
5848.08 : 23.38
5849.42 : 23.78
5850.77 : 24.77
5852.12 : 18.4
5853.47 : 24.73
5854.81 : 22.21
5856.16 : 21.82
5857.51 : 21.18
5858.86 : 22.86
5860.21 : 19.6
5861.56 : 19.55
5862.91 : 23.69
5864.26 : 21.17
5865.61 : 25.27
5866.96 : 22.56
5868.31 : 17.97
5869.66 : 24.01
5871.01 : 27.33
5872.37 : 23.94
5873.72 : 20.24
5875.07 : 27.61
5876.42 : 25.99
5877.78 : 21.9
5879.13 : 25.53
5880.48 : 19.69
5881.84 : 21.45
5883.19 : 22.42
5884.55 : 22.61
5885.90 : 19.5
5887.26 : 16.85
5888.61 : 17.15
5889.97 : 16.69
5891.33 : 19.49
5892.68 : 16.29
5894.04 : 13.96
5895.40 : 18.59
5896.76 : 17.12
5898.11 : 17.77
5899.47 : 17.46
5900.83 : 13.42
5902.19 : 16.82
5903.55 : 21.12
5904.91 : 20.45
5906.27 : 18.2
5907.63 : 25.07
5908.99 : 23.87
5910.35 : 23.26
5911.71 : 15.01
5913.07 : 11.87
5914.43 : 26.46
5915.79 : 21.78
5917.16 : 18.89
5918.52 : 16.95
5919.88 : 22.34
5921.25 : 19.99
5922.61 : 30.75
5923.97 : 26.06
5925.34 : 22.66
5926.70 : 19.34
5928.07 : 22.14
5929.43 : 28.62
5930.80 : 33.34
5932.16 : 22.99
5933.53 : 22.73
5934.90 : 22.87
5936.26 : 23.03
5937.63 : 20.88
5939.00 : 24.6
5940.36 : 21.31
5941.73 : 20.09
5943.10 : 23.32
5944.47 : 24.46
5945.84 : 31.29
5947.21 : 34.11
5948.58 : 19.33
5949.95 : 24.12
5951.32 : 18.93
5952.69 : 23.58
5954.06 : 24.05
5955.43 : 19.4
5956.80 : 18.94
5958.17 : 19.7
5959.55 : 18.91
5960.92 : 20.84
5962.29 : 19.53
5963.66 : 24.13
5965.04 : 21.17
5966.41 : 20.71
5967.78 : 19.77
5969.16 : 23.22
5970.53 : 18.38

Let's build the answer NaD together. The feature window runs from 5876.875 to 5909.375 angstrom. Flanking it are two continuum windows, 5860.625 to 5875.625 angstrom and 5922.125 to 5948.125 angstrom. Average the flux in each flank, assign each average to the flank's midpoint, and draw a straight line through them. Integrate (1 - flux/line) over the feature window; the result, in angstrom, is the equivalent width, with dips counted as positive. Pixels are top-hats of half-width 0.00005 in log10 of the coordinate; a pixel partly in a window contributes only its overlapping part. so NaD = 6.0 angstrom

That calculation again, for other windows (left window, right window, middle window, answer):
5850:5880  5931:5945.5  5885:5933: 5.6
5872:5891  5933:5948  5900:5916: 2.2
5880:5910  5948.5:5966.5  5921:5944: -4.2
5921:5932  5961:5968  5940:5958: -0.2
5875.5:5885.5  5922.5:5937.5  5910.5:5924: 1.8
